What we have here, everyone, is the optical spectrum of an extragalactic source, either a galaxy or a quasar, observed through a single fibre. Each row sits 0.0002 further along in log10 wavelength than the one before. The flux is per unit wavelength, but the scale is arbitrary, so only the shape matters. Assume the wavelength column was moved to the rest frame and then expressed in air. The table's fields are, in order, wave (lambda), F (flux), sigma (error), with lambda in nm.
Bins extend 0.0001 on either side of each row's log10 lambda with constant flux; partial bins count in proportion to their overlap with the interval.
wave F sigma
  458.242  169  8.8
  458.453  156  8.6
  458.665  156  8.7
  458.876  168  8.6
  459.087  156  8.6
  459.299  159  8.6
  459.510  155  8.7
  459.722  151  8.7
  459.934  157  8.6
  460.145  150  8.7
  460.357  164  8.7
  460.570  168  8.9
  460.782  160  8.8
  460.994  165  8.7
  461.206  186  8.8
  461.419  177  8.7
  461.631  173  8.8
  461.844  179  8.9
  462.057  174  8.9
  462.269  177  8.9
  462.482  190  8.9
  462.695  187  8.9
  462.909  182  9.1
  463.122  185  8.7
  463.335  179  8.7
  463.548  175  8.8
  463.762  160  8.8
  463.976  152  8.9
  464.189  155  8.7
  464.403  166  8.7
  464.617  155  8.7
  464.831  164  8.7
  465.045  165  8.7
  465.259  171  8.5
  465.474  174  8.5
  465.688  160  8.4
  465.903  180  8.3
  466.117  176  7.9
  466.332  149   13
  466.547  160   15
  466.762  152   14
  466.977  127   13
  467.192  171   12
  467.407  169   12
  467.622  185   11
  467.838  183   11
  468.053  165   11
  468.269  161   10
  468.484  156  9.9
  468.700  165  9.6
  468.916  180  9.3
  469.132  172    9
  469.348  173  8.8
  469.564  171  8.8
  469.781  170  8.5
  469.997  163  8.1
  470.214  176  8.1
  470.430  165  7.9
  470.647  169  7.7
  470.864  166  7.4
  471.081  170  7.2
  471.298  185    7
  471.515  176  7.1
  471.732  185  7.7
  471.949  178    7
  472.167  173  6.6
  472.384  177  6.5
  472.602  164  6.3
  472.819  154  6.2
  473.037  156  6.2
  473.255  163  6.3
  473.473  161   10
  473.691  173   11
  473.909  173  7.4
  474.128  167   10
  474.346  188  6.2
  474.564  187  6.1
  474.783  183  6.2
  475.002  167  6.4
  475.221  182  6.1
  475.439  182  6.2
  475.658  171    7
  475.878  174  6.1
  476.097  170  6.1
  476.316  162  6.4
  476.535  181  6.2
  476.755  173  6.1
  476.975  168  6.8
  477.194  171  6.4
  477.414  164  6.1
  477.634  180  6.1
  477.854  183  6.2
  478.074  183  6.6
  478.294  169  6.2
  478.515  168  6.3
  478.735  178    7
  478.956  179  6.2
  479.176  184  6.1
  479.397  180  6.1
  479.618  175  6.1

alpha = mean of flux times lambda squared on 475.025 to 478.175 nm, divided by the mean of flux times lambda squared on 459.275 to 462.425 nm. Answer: 1.12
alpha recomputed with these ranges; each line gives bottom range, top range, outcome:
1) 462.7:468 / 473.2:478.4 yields 1.09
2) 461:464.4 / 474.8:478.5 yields 1.06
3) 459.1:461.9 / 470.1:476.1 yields 1.11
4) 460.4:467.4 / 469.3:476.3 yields 1.06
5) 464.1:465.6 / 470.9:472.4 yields 1.11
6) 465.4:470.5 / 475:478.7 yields 1.08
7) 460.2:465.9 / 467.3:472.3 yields 1.04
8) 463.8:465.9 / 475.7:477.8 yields 1.11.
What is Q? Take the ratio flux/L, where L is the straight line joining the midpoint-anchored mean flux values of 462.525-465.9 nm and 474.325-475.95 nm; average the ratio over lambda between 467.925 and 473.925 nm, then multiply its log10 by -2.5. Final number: 0.04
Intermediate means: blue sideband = 169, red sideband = 179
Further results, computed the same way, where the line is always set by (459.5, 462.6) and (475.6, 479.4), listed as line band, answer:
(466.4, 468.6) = 0.05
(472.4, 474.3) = 0.05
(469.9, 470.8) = 0.02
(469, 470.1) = 0.01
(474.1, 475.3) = -0.04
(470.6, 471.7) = -0.01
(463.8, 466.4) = 0.04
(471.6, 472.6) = -0.03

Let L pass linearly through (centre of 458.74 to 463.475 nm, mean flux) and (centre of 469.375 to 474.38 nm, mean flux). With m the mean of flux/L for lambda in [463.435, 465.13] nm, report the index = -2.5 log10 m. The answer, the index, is 0.06 mag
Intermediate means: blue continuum 170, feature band 162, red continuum 170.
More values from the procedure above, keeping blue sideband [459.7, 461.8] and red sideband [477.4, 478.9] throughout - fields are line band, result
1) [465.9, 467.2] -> 0.084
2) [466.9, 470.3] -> 0.014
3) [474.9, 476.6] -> 0.006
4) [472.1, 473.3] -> 0.054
